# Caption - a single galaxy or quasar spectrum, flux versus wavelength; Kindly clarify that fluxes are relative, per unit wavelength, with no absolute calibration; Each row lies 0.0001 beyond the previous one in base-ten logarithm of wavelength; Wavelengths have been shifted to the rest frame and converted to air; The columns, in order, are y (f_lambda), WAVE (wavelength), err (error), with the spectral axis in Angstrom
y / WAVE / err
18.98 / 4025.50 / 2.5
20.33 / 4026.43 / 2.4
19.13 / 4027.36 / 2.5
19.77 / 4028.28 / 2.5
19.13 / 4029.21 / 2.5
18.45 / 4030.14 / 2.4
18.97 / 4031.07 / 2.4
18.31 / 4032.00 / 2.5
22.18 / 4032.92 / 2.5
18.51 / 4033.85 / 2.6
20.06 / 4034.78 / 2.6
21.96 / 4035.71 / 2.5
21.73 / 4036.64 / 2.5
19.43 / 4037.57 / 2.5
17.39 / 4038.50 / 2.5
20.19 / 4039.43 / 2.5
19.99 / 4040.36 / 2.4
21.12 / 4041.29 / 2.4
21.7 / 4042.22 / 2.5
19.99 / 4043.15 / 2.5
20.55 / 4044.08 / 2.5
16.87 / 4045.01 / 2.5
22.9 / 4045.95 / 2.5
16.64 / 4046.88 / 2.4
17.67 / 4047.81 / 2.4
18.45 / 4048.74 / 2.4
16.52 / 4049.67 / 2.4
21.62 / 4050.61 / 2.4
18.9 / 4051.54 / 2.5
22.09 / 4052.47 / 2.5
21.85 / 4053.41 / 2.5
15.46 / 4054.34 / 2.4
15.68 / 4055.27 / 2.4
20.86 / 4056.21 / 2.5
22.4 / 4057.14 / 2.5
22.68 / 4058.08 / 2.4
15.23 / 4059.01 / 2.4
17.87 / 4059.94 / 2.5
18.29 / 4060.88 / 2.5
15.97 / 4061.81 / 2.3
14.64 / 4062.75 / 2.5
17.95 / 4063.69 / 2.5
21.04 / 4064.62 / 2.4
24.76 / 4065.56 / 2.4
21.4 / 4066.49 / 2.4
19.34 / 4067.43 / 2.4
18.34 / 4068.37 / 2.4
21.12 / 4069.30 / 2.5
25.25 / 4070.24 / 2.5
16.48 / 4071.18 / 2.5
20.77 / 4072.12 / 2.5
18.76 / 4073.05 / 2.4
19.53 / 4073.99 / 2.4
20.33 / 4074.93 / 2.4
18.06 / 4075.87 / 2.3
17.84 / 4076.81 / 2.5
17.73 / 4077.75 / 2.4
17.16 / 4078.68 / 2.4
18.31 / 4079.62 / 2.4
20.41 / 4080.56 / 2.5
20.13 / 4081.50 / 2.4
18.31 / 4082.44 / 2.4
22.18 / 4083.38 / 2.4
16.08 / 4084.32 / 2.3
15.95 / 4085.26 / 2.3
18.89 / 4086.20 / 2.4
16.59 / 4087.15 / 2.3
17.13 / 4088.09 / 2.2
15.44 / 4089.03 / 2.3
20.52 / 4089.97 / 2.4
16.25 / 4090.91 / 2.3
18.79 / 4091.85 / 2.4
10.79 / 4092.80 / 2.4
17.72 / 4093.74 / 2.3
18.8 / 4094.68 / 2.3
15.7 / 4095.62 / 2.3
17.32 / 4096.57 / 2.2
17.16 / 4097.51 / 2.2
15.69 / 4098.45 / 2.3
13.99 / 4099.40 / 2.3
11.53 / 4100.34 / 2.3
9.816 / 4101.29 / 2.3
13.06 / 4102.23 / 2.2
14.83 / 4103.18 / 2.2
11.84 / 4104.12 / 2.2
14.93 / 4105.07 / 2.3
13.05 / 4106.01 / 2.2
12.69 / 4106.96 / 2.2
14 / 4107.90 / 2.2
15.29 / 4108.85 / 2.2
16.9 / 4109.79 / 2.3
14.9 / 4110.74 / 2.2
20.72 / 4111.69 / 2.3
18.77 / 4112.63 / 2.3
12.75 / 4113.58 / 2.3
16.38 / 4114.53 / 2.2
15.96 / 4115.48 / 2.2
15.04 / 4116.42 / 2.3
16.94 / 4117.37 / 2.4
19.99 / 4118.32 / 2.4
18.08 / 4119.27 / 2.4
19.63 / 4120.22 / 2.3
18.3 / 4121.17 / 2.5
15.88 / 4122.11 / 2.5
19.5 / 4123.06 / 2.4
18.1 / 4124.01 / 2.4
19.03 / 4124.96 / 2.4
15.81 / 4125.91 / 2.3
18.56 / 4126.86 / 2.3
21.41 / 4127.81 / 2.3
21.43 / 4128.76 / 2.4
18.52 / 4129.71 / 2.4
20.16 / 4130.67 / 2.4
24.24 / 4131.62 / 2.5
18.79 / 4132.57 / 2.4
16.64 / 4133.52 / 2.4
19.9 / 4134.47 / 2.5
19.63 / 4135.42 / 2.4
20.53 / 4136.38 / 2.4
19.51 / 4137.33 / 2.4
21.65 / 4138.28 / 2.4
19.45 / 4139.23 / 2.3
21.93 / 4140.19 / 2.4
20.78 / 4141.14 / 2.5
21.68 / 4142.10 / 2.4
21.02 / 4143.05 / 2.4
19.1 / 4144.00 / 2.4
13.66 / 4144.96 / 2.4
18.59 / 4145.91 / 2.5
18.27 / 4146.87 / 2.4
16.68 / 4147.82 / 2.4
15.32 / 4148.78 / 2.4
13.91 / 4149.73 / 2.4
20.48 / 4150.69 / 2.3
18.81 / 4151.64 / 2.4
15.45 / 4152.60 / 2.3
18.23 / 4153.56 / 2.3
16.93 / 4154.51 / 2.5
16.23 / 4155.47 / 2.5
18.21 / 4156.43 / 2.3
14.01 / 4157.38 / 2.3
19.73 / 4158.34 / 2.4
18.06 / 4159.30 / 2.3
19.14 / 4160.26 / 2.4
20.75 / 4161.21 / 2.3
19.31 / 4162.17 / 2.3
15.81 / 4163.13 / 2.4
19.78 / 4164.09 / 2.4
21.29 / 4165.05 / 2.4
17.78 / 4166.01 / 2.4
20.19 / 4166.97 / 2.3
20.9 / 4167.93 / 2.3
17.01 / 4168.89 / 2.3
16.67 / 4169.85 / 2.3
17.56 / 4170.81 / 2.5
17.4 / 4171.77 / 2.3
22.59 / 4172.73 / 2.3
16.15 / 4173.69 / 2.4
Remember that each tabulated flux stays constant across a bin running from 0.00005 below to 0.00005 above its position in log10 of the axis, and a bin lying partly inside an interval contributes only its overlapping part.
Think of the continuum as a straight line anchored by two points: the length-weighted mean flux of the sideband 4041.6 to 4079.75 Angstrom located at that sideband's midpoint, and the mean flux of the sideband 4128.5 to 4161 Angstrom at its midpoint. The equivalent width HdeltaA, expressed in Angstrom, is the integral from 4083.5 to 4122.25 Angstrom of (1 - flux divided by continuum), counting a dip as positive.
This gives 6.1 Angstrom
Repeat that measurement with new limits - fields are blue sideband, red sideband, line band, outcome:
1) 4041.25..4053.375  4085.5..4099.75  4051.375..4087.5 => -1.8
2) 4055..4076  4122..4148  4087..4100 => 2.0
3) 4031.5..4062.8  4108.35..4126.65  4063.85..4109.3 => 2.3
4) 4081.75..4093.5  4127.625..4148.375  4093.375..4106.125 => 2.3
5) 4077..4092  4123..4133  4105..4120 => 2.3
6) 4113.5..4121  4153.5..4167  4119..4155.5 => -2.4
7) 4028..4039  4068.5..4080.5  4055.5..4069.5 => 0.0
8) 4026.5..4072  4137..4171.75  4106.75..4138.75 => 1.0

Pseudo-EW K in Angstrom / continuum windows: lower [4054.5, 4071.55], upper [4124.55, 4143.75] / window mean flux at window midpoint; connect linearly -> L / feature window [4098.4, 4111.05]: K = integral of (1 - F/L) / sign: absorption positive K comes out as 3.89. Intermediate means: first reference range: 19.4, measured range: 13.7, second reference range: 20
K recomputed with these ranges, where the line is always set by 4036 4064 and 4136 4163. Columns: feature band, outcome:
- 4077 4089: 0.5 Angstrom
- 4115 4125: 0.4 Angstrom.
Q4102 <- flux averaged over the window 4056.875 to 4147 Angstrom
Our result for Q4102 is 17.9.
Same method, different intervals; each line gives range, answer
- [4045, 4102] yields 18.2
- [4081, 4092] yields 18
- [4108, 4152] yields 18.4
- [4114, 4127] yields 17.6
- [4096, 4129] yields 16.2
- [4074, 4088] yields 18.4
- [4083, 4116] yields 15.8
